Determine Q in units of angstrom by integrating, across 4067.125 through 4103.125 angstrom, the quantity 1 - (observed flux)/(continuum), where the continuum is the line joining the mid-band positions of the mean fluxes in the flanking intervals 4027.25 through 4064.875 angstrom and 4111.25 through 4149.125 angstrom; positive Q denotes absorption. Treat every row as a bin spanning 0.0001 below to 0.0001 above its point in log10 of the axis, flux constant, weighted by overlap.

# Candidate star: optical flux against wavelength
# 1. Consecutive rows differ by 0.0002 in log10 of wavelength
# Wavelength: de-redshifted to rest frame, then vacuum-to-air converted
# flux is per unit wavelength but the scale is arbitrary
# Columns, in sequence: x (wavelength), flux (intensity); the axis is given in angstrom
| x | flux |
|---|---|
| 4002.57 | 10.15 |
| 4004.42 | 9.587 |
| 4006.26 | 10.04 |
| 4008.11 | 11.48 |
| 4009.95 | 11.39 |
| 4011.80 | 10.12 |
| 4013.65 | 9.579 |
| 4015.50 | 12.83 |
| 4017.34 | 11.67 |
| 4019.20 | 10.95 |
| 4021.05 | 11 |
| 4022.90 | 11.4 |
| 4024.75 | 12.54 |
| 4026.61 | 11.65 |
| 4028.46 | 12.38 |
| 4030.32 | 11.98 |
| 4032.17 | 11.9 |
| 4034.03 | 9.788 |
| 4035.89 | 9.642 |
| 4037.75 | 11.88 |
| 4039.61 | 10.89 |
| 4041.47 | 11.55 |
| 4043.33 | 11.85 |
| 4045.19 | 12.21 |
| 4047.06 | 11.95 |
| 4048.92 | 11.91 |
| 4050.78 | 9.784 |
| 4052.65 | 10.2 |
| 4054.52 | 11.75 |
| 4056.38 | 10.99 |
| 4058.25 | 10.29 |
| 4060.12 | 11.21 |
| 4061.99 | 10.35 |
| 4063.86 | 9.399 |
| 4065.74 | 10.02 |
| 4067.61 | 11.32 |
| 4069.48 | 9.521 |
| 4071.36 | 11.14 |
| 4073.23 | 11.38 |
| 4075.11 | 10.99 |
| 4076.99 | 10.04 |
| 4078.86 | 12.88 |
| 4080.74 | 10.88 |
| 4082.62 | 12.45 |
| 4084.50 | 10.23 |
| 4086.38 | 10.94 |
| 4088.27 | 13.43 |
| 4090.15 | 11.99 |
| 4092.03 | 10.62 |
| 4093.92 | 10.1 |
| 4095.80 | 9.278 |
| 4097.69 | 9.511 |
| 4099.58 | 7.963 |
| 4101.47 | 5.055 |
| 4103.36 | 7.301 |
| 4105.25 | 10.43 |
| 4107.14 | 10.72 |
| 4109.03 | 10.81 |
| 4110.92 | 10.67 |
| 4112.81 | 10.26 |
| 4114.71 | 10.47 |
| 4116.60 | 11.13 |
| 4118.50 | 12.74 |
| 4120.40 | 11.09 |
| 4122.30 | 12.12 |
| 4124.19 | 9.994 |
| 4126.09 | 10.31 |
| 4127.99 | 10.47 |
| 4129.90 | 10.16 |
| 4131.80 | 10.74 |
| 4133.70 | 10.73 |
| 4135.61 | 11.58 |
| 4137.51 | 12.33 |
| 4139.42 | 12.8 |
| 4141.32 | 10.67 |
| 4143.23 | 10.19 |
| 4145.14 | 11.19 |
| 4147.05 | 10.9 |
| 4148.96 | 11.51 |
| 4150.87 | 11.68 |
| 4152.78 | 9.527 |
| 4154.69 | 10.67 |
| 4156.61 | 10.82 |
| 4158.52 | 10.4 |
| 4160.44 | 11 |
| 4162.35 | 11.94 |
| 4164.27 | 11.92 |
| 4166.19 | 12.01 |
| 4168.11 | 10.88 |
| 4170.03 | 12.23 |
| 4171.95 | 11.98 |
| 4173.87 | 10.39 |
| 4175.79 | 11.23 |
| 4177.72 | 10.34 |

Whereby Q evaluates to 2.1 angstrom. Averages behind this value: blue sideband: 11.1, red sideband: 11.1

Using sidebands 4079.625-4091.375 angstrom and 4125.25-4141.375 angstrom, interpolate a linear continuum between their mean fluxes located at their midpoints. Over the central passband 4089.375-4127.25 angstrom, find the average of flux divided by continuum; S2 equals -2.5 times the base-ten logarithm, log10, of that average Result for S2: 0.13 mag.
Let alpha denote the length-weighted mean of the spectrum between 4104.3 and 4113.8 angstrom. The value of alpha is 10.6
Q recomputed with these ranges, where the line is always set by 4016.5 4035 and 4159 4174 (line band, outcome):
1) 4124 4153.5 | 1.53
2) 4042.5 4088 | 2.02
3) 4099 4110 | 2.67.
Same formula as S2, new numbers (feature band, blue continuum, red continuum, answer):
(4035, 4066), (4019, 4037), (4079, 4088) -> 0.042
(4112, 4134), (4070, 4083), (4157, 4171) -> 0.051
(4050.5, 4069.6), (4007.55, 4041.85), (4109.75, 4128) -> 0.067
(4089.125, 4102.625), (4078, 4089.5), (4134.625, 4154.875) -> 0.258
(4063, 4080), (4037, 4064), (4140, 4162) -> 0.032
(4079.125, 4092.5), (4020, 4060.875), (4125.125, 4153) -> -0.041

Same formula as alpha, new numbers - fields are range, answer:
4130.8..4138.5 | 11.3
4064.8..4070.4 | 10.3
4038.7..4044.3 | 11.4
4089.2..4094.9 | 10.9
